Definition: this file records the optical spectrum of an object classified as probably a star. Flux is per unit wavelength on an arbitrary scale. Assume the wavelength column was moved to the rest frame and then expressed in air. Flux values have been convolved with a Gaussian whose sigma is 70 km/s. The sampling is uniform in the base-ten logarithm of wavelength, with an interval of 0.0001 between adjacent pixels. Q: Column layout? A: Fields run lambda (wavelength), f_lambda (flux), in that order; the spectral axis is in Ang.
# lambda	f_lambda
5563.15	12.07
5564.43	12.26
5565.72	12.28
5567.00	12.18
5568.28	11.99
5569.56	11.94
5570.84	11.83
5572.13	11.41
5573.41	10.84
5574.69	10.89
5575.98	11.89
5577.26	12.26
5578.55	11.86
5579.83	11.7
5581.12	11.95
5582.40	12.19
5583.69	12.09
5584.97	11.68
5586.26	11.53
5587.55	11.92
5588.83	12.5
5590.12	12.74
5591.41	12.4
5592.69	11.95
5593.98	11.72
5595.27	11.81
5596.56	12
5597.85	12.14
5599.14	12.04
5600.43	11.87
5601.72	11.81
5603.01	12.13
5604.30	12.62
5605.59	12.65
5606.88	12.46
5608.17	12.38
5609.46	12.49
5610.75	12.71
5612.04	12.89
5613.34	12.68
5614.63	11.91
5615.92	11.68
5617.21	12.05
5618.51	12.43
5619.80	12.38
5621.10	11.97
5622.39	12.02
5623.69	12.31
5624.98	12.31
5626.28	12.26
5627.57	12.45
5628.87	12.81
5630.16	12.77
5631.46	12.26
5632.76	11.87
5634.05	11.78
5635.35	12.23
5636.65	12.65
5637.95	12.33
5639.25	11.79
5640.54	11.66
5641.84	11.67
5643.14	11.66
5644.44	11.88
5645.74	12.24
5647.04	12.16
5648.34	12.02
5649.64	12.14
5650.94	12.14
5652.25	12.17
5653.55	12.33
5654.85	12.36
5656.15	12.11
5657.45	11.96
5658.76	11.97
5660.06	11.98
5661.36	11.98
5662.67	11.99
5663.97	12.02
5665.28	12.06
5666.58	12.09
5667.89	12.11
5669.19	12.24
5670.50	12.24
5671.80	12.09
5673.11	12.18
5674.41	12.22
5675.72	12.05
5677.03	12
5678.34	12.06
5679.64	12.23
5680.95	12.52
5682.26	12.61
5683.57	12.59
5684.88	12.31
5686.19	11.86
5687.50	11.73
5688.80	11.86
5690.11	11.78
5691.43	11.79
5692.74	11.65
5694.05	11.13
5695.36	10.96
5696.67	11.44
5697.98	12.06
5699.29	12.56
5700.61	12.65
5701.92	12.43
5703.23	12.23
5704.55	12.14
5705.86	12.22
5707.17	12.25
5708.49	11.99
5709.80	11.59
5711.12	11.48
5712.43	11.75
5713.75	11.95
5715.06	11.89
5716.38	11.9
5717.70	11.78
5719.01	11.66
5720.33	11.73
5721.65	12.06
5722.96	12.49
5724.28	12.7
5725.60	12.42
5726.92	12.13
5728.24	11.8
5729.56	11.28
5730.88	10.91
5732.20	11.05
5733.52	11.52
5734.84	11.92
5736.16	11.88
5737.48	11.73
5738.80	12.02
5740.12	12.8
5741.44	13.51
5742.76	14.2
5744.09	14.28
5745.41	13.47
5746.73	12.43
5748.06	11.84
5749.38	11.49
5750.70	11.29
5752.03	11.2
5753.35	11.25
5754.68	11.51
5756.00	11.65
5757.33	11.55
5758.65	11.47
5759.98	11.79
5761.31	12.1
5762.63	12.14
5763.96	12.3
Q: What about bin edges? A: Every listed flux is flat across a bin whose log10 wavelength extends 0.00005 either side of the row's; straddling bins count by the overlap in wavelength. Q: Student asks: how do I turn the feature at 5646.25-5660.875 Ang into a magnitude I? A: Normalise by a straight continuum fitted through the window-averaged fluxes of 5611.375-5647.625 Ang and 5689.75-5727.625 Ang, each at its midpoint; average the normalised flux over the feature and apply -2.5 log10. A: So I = 0.00 mag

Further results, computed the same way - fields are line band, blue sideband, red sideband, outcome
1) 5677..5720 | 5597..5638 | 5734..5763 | 0.02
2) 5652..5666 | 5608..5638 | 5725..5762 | 0.01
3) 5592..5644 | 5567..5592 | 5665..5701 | -0.02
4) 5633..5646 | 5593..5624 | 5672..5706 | 0.01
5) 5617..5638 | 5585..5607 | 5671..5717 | -0.02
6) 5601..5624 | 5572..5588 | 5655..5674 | -0.04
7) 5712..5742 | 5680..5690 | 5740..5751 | 0.06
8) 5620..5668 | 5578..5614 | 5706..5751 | 0.00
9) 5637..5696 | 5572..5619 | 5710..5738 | -0.01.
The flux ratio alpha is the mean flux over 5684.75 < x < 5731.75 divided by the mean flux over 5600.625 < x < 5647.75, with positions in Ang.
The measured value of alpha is 1.0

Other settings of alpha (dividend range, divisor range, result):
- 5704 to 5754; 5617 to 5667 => 0.99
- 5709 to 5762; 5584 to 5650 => 0.98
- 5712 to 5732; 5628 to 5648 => 0.98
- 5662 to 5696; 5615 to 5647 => 0.99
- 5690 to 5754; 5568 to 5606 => 1.01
